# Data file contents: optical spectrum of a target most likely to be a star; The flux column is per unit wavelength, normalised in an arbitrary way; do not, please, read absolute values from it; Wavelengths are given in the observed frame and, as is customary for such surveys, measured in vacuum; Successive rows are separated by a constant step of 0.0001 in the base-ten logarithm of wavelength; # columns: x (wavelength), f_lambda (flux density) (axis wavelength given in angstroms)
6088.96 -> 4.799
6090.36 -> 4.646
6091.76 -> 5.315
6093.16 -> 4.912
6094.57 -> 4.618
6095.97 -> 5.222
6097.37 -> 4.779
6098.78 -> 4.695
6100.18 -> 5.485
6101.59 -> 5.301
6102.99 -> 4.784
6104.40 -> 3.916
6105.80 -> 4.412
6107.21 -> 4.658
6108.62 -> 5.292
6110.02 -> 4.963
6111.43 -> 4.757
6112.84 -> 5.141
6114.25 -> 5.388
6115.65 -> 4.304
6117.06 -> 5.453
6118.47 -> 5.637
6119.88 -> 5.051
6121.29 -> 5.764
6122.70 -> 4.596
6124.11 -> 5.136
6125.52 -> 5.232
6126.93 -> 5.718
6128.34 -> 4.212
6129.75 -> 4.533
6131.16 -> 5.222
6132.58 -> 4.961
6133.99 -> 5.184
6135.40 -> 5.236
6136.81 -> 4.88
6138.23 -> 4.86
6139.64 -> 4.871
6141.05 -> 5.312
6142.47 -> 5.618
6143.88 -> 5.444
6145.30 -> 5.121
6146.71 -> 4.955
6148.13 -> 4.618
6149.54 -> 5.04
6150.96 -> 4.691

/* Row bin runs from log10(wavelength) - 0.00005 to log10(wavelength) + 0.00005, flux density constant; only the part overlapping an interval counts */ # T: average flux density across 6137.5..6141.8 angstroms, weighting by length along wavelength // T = 5.01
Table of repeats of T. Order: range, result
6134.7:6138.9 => 4.99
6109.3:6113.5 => 4.95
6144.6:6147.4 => 5.05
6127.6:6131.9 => 4.66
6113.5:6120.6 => 5.17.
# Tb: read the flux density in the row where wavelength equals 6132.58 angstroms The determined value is 4.961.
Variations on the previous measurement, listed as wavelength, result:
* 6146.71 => 4.955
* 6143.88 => 5.444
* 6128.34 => 4.212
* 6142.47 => 5.618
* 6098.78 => 4.695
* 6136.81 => 4.88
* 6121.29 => 5.764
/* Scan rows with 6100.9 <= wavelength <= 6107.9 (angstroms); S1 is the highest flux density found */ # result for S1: 5.301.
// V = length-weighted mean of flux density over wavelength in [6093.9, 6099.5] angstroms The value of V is 4.84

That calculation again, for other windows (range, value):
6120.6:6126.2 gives 5.18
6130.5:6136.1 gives 5.15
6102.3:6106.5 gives 4.37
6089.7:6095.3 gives 4.88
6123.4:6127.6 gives 5.36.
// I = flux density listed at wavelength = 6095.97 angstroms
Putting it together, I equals 5.222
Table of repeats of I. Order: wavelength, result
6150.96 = 4.691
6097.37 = 4.779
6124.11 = 5.136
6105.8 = 4.412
